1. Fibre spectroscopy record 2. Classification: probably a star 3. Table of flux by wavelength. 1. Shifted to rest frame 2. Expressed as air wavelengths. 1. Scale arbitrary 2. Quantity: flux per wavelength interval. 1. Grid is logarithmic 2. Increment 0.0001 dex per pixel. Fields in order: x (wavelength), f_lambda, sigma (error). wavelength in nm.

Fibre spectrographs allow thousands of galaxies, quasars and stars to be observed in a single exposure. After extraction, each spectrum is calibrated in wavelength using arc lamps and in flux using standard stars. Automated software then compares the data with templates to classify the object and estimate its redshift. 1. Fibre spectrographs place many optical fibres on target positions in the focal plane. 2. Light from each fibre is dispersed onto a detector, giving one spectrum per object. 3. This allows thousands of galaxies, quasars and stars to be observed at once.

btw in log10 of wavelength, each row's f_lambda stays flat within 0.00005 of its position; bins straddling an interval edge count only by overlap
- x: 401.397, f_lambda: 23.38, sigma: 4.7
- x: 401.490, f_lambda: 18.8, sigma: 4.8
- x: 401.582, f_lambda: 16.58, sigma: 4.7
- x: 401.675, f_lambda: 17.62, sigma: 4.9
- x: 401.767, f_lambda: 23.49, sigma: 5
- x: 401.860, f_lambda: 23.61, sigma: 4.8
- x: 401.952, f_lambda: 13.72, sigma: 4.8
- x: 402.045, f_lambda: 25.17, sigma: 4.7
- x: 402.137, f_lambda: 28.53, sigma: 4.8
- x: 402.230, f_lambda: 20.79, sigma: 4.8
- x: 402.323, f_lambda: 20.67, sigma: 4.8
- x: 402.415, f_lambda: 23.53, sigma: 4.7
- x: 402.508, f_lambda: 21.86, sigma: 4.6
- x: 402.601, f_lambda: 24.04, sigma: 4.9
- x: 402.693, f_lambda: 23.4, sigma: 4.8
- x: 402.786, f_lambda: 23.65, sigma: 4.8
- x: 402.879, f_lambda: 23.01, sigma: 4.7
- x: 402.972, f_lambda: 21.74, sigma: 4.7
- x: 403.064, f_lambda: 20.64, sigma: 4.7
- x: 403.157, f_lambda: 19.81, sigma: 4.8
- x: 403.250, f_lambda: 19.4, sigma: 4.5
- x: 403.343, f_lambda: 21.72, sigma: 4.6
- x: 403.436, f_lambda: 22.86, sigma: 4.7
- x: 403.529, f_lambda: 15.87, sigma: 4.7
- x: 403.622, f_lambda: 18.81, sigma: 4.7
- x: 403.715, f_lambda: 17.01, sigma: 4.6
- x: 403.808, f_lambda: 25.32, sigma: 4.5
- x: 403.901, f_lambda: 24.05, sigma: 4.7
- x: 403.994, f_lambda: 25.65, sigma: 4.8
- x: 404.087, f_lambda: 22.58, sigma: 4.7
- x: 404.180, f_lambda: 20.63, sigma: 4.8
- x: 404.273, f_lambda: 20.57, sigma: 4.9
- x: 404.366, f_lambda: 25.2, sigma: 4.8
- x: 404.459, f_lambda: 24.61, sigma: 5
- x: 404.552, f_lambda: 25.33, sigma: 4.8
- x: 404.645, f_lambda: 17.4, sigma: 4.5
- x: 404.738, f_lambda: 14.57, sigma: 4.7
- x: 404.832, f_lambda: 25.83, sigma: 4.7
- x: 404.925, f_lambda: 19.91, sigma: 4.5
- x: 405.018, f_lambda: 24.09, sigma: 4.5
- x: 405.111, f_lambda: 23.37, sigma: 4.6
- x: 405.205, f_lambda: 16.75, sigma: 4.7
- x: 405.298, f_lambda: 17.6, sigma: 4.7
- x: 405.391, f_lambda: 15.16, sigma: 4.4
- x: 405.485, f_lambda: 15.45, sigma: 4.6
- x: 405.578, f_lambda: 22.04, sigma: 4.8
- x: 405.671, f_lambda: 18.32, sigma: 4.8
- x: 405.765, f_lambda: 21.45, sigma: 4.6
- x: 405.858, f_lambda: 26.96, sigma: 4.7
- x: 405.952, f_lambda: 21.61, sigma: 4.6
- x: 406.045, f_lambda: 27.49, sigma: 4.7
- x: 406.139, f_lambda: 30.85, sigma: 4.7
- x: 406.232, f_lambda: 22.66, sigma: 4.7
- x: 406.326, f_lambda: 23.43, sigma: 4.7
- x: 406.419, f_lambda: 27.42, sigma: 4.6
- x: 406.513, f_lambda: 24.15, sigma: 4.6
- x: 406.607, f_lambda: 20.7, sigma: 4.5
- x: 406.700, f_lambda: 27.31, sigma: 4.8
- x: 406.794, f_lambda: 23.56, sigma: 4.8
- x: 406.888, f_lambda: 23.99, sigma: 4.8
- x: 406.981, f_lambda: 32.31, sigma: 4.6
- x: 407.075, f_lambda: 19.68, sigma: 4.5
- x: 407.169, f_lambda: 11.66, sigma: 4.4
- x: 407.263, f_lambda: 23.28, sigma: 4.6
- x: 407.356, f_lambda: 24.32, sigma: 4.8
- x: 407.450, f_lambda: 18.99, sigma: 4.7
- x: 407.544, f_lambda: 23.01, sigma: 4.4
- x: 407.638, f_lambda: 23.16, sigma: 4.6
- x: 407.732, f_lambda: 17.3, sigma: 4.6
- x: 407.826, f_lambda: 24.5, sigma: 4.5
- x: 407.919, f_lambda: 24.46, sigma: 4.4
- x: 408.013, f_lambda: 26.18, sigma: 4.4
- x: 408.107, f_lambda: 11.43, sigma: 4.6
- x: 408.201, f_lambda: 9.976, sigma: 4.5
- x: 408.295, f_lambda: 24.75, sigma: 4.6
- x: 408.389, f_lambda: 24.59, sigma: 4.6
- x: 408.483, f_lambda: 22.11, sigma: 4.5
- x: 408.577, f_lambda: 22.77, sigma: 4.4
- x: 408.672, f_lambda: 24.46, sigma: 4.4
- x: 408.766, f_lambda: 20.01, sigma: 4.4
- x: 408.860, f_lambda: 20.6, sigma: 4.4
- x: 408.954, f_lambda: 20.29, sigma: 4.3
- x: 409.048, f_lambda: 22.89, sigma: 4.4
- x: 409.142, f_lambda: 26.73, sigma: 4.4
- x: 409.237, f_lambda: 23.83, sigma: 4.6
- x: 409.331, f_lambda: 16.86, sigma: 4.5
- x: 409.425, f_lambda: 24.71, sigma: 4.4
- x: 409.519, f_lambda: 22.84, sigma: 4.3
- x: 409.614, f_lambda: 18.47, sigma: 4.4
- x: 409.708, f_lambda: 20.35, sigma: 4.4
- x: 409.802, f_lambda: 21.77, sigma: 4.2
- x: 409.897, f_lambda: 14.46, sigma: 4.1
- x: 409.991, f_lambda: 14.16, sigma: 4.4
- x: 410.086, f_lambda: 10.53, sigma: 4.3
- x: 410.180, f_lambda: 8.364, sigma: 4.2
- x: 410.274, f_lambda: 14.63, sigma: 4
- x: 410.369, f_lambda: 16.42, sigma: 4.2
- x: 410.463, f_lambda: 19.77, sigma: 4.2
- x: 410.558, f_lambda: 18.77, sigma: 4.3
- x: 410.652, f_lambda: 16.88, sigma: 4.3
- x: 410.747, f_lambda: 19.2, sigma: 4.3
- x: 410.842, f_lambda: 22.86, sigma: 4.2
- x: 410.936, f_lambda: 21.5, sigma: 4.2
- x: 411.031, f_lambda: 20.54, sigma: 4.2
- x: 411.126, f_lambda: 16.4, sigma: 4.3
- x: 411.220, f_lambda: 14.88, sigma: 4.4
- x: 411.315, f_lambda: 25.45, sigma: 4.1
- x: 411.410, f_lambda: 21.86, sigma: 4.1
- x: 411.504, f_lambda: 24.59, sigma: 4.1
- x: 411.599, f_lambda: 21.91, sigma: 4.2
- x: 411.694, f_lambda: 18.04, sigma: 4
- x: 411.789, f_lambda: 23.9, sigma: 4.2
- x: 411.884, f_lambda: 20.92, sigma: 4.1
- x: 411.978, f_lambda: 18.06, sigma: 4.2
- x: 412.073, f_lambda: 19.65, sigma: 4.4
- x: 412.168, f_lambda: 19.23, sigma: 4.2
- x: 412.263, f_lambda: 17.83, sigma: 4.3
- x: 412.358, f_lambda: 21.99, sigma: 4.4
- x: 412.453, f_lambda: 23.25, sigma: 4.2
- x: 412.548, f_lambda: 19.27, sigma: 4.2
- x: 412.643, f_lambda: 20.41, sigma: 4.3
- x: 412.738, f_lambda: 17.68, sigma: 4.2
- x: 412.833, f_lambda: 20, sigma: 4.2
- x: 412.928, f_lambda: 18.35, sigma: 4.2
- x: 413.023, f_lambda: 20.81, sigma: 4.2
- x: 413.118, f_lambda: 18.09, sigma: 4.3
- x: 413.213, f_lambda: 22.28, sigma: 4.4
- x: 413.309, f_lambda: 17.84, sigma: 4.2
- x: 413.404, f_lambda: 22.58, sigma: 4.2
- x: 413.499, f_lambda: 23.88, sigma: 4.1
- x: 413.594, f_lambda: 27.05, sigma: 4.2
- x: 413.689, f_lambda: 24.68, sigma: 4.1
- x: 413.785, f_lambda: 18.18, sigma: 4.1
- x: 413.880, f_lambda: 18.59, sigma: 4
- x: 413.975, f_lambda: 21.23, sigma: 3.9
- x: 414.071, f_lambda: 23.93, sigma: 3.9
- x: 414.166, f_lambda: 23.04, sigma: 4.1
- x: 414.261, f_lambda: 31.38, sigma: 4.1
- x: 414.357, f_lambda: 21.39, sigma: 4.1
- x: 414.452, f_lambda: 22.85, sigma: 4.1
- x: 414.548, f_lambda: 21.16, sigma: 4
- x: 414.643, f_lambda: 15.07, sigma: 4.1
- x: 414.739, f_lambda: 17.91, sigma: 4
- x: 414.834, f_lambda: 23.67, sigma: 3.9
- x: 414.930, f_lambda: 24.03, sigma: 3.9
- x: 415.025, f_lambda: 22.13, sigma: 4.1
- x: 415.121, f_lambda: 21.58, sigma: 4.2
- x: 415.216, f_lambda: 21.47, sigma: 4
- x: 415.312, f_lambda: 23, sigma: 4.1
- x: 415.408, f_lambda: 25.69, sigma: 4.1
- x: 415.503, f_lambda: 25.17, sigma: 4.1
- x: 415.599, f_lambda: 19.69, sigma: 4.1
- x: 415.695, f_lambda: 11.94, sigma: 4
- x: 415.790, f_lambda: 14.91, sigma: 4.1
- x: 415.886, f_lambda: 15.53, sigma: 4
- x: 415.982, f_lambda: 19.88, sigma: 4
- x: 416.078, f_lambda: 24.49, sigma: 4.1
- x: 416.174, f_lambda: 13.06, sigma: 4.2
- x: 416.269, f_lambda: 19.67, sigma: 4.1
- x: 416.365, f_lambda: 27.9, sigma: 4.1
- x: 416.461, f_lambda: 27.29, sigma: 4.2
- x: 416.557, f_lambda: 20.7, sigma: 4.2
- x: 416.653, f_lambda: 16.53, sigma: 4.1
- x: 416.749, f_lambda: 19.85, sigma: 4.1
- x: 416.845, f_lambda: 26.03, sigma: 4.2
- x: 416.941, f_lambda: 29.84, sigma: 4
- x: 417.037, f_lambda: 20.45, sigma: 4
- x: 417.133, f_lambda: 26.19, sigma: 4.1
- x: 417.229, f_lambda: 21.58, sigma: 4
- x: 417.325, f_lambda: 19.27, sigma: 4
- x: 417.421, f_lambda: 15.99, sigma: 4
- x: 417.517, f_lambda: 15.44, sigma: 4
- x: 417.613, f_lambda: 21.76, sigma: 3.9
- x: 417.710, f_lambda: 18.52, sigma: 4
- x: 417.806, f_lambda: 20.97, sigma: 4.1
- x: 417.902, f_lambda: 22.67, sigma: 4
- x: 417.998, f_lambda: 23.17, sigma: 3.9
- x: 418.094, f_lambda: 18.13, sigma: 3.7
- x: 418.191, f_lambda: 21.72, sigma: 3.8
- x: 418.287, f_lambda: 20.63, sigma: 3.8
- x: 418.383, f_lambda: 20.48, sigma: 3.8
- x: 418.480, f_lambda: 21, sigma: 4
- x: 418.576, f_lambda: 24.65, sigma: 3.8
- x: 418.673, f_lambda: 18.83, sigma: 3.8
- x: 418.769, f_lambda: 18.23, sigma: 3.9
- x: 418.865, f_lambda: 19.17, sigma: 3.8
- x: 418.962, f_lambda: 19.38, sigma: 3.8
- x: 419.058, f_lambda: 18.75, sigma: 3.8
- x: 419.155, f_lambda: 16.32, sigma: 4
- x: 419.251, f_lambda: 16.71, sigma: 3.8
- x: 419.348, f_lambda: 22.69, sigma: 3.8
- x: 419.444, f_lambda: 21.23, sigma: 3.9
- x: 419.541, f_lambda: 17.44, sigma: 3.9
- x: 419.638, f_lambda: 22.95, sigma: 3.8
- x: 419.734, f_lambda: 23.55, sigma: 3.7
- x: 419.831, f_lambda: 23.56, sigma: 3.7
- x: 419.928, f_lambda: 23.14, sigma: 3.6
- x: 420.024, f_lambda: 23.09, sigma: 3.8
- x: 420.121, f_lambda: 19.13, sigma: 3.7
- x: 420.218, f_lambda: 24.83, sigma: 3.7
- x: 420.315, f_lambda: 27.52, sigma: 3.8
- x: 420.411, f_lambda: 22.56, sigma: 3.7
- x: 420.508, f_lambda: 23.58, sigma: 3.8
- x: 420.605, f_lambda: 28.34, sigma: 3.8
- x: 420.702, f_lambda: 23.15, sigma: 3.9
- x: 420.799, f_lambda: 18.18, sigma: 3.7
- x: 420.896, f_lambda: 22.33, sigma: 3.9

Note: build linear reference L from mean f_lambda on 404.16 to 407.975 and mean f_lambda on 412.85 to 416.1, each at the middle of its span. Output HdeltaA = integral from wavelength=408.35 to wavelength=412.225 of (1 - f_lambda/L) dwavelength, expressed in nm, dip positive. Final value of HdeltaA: 0.33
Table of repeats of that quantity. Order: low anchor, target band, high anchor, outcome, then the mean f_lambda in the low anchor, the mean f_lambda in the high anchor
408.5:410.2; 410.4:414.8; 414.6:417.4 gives -0.053 nm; 19.9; 21.2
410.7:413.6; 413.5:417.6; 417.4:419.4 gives -0.259 nm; 20.6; 19.8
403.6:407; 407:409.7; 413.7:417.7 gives 0.098 nm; 22.5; 21.2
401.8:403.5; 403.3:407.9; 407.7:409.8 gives -0.069 nm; 22.1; 21.4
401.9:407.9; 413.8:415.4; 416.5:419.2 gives -0.082 nm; 22.1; 20.6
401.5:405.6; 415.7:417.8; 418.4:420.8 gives 0.094 nm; 21.2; 21.6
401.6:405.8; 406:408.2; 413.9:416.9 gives -0.163 nm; 21.2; 21.4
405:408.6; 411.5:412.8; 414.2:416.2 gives 0.057 nm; 22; 20.9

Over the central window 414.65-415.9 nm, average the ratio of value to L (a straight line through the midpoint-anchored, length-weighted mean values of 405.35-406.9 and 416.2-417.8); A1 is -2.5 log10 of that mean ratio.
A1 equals 0.068 mag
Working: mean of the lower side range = 23.1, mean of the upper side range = 21.6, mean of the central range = 20.5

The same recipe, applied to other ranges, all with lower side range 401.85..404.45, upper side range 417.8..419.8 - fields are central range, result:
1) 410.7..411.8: 0.02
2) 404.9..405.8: 0.12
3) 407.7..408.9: 0.02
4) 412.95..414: -0.02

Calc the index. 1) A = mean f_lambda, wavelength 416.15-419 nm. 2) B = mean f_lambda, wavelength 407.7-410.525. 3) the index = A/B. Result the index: 1.07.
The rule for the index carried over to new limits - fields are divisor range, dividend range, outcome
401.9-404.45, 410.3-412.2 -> 0.91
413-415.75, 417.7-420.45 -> 0.97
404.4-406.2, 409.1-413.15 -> 0.90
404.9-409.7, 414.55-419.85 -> 0.94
